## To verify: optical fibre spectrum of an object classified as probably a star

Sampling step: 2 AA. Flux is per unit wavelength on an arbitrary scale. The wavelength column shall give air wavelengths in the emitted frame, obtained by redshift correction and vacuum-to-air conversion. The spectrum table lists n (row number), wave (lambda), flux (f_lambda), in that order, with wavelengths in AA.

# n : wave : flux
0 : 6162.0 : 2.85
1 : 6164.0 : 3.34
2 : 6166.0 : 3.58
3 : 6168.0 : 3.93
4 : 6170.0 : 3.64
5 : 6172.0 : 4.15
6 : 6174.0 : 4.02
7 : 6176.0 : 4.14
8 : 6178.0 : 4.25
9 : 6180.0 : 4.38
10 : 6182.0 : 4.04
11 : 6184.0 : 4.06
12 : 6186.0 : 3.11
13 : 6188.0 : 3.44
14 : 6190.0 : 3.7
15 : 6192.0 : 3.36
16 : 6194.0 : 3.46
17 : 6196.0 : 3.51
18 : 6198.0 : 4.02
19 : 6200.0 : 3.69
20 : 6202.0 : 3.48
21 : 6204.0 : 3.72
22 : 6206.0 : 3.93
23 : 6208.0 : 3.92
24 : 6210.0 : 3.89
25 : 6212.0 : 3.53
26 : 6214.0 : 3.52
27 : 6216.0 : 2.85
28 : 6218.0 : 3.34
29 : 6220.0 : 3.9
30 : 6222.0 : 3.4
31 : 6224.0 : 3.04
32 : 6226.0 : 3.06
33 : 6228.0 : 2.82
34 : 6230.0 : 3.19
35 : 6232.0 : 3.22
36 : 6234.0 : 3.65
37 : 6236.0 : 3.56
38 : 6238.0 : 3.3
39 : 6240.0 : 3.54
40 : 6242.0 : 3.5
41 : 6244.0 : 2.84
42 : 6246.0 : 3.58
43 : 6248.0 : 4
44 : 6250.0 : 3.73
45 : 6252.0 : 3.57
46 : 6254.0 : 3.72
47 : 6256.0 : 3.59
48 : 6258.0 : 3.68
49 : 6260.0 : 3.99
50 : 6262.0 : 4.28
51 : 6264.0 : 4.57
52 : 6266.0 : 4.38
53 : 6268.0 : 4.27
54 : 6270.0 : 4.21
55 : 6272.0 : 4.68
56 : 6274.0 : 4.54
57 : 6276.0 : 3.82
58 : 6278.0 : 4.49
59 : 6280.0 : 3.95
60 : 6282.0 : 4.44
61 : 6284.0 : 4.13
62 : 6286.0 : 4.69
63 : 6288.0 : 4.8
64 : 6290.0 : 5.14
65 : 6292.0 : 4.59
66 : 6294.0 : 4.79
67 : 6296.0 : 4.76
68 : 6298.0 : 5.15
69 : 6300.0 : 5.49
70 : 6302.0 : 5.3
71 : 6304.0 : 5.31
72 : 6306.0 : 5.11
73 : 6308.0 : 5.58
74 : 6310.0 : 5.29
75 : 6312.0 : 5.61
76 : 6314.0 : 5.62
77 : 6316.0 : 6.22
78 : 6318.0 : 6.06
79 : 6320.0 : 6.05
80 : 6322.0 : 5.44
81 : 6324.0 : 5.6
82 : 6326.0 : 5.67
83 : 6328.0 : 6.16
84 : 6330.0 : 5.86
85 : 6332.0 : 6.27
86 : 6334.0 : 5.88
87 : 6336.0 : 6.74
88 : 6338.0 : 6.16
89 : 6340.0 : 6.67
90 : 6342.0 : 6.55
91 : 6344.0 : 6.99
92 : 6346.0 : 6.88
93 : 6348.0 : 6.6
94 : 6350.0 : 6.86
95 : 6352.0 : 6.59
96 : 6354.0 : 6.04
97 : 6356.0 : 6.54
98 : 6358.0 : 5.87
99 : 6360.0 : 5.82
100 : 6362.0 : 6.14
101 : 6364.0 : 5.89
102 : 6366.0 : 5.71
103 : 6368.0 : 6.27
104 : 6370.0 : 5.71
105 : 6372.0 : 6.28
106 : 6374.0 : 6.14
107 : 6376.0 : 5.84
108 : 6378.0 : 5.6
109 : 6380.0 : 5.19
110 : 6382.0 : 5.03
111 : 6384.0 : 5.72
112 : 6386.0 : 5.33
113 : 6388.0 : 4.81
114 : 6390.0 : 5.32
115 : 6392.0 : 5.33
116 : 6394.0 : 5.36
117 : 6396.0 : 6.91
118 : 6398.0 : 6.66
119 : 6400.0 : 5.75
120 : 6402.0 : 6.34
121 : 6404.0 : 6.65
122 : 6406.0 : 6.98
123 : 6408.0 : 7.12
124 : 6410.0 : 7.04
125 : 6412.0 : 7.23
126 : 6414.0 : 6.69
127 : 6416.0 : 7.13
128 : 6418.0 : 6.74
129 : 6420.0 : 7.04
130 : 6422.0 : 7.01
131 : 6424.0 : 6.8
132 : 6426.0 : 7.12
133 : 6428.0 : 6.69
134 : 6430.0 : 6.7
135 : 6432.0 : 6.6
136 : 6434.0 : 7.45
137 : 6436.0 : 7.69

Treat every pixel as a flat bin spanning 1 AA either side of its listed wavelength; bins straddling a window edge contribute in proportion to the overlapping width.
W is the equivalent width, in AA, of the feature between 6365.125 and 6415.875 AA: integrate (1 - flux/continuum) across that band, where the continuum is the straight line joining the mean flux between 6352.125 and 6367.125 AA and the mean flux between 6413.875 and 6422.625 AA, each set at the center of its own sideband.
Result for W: 3.6 AA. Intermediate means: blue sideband 6.04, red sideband 6.94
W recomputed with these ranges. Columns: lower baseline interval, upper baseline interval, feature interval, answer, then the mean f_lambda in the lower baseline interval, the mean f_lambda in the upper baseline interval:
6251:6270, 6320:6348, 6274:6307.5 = 1.2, 4.02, 6.23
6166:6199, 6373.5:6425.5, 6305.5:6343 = -3.7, 3.82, 6.23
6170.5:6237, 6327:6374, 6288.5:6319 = 0.6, 3.62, 6.28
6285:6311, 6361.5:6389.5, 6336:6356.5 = -4.3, 5.08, 5.68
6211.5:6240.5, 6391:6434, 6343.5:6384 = -2.1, 3.32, 6.68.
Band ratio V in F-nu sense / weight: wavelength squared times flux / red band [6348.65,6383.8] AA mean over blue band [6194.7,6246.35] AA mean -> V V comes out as 1.81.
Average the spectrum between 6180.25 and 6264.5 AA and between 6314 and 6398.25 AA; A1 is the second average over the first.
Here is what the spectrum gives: 1.68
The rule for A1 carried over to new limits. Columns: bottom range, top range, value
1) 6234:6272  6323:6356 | 1.66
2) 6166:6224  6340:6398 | 1.62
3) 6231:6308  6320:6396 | 1.41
